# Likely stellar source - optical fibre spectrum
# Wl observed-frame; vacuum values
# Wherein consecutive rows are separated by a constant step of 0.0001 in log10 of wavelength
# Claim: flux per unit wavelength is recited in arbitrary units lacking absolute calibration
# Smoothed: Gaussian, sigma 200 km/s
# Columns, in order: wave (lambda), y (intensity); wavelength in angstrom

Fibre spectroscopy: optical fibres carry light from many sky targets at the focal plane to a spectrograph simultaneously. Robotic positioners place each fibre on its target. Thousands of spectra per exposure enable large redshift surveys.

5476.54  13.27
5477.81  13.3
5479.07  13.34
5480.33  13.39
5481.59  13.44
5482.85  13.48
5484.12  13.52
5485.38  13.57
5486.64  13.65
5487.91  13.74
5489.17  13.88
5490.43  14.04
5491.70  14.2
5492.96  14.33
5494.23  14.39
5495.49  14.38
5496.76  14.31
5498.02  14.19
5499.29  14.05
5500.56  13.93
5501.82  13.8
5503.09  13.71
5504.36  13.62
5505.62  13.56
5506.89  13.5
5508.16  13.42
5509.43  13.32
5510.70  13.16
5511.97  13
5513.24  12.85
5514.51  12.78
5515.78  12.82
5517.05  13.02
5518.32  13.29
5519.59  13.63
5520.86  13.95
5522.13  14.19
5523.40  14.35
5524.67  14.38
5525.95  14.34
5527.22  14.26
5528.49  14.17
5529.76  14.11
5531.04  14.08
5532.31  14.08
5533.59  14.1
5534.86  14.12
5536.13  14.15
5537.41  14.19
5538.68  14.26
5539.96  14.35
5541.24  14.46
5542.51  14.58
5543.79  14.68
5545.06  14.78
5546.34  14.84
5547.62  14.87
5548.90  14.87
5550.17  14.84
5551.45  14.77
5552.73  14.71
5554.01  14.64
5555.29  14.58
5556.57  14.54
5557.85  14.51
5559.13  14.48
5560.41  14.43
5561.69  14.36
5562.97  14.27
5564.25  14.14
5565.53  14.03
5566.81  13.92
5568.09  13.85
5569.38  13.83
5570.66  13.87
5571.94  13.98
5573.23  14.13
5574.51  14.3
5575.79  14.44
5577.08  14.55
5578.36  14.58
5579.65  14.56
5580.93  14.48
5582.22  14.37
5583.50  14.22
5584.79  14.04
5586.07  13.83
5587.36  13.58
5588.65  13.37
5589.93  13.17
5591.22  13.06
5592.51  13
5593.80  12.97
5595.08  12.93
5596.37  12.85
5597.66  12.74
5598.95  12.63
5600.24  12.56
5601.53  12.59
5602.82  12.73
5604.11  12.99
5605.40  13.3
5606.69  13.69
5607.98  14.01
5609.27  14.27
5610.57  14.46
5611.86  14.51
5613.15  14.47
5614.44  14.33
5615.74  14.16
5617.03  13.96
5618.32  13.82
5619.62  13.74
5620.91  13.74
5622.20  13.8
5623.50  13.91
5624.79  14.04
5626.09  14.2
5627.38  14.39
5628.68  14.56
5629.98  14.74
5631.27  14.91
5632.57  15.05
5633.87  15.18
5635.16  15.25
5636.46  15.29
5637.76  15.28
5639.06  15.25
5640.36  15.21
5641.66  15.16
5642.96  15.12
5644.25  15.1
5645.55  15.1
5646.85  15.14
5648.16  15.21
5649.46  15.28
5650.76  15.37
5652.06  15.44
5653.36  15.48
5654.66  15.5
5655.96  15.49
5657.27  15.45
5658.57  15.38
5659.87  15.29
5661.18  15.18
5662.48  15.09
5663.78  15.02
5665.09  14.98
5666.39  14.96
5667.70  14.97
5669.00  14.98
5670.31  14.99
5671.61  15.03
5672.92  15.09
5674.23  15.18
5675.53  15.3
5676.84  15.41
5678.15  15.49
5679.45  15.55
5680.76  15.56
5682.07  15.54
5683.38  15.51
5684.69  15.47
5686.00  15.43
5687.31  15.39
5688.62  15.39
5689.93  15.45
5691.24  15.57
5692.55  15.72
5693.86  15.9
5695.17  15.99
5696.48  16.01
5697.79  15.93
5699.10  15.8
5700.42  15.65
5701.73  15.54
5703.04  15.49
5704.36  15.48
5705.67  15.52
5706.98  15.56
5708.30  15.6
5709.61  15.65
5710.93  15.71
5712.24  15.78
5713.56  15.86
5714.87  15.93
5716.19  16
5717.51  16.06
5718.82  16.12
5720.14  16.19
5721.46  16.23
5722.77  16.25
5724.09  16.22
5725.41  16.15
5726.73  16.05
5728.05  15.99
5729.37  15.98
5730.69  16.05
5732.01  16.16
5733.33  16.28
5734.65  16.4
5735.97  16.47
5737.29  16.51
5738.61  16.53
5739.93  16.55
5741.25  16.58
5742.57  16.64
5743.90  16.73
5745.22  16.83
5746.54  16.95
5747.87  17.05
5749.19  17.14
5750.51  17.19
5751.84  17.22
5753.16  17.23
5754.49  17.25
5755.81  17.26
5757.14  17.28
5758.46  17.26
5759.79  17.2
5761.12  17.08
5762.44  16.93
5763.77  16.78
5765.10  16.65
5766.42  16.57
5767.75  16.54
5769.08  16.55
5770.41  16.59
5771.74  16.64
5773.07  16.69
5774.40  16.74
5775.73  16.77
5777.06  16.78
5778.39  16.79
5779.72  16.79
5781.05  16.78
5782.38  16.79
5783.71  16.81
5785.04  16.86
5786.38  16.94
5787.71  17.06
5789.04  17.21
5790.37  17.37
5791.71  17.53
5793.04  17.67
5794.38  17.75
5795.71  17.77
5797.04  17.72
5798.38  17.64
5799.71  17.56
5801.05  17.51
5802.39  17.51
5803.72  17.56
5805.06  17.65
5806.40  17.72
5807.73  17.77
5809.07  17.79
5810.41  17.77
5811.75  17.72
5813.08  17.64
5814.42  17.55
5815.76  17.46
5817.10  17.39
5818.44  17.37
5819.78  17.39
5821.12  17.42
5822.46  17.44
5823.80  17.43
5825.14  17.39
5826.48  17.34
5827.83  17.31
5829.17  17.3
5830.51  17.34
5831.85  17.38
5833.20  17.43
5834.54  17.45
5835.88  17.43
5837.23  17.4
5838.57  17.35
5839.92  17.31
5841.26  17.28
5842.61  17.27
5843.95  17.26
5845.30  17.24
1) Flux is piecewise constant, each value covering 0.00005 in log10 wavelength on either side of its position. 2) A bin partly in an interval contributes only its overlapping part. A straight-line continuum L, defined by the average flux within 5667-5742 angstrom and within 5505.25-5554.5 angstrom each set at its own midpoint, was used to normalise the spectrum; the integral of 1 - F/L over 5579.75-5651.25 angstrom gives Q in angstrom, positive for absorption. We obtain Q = 3.7 angstrom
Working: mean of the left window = 14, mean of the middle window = 14.1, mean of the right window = 15.8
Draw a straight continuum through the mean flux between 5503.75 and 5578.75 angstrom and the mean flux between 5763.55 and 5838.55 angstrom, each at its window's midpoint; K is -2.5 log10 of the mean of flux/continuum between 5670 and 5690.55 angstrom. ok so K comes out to 0.030 mag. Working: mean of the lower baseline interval 14.1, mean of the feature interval 15.4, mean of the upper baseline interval 17.3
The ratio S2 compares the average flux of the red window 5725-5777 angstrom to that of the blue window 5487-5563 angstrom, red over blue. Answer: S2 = 1.19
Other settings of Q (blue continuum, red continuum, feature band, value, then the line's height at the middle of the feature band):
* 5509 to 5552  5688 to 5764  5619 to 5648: 0.9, 15.2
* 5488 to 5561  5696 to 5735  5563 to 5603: 2.6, 14.6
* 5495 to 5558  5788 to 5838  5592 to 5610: 2.2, 15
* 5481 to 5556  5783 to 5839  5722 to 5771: 0.1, 16.7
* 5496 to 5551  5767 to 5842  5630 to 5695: 1.4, 15.6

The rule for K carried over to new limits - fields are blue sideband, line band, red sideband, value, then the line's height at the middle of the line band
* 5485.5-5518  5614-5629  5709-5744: 0.07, 15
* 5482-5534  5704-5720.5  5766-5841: 0.03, 16.2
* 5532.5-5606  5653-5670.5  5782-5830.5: 0.01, 15.3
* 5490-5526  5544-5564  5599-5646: -0.05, 13.9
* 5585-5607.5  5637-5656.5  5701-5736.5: -0.07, 14.3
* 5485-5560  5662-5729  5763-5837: 0.03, 16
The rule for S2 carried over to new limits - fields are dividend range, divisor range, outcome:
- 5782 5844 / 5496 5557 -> 1.24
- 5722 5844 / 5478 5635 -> 1.22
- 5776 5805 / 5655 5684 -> 1.13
